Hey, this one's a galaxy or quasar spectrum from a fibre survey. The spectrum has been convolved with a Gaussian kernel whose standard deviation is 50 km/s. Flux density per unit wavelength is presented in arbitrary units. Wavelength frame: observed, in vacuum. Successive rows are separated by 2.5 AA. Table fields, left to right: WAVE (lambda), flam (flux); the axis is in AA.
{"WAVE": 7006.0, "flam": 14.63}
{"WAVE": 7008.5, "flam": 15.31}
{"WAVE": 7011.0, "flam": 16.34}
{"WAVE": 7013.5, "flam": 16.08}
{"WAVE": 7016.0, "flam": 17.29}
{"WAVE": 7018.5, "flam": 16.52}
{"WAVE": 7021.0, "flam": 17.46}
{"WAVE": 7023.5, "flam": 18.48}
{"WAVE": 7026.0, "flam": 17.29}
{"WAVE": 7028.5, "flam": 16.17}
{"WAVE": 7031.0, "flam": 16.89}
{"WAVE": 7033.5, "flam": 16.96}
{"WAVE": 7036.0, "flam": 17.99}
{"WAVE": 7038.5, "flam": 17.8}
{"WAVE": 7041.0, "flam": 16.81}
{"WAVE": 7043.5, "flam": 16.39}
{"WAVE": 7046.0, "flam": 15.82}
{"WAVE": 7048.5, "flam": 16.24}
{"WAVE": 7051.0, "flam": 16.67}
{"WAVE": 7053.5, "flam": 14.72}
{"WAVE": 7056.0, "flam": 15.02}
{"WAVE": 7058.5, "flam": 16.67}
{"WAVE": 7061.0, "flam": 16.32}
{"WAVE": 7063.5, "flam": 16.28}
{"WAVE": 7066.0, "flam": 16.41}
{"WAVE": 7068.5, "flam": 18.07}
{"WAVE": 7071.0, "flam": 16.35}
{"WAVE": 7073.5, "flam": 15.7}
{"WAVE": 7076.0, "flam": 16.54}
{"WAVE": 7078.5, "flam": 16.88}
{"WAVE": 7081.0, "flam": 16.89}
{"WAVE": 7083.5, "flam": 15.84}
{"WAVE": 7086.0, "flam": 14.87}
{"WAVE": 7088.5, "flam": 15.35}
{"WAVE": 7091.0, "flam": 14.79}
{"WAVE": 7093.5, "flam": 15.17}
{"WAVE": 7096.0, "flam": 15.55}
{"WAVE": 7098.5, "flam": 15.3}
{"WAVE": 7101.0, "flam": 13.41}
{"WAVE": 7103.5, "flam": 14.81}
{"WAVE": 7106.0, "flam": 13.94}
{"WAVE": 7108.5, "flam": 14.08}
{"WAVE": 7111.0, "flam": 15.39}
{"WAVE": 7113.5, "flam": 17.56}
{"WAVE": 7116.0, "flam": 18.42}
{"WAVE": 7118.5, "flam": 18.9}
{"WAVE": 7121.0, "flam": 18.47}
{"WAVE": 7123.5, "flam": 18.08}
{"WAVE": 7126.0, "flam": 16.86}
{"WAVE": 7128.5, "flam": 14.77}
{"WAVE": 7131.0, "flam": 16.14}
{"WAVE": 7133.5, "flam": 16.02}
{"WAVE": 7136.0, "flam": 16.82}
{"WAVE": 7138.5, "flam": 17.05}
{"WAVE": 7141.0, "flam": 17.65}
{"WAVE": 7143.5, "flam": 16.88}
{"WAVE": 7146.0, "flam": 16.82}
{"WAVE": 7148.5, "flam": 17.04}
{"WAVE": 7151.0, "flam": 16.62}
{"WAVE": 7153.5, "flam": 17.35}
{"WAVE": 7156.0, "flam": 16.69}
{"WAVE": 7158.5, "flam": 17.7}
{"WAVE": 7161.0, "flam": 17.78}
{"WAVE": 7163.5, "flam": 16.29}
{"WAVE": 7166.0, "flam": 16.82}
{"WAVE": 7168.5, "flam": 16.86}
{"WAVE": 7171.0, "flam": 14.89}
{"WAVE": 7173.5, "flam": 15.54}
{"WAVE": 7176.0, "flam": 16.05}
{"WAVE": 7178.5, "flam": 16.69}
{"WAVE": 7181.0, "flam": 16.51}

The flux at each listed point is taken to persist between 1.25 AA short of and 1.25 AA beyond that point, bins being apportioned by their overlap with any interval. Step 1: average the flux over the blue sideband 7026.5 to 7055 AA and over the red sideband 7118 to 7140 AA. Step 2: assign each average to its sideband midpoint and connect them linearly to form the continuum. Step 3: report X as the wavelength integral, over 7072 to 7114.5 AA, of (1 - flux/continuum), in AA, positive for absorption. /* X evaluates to 3.5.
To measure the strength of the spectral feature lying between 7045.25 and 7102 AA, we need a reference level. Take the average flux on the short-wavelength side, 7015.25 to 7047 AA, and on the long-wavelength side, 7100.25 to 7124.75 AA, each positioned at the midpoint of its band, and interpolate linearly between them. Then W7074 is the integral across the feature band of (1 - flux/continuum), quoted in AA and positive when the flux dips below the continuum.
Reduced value 2.8 AA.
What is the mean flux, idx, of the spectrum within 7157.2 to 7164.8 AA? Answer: 17.3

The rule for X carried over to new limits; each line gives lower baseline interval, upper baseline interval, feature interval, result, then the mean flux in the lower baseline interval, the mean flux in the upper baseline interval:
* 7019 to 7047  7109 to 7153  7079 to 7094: 1.3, 17.1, 17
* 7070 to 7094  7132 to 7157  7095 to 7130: 0.5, 15.9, 16.9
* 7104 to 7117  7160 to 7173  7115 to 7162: -3.1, 15.8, 16.4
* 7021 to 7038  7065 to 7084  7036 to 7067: 1.2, 17.3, 16.6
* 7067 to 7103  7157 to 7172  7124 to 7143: -0.2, 15.7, 16.8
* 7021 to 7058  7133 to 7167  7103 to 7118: 0.9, 16.7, 17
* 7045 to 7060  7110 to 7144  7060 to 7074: -0.4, 15.9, 17.1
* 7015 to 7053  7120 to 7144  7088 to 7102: 1.6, 16.9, 16.9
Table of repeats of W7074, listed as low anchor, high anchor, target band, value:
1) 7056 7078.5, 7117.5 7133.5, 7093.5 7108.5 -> 2.0 AA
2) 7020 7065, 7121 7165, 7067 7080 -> 0.0 AA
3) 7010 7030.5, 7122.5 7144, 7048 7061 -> 0.8 AA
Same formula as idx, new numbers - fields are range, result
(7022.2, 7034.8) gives 17.2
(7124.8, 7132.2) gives 15.9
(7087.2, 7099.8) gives 15.2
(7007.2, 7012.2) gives 15.8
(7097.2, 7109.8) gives 14.3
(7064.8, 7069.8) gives 17.2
